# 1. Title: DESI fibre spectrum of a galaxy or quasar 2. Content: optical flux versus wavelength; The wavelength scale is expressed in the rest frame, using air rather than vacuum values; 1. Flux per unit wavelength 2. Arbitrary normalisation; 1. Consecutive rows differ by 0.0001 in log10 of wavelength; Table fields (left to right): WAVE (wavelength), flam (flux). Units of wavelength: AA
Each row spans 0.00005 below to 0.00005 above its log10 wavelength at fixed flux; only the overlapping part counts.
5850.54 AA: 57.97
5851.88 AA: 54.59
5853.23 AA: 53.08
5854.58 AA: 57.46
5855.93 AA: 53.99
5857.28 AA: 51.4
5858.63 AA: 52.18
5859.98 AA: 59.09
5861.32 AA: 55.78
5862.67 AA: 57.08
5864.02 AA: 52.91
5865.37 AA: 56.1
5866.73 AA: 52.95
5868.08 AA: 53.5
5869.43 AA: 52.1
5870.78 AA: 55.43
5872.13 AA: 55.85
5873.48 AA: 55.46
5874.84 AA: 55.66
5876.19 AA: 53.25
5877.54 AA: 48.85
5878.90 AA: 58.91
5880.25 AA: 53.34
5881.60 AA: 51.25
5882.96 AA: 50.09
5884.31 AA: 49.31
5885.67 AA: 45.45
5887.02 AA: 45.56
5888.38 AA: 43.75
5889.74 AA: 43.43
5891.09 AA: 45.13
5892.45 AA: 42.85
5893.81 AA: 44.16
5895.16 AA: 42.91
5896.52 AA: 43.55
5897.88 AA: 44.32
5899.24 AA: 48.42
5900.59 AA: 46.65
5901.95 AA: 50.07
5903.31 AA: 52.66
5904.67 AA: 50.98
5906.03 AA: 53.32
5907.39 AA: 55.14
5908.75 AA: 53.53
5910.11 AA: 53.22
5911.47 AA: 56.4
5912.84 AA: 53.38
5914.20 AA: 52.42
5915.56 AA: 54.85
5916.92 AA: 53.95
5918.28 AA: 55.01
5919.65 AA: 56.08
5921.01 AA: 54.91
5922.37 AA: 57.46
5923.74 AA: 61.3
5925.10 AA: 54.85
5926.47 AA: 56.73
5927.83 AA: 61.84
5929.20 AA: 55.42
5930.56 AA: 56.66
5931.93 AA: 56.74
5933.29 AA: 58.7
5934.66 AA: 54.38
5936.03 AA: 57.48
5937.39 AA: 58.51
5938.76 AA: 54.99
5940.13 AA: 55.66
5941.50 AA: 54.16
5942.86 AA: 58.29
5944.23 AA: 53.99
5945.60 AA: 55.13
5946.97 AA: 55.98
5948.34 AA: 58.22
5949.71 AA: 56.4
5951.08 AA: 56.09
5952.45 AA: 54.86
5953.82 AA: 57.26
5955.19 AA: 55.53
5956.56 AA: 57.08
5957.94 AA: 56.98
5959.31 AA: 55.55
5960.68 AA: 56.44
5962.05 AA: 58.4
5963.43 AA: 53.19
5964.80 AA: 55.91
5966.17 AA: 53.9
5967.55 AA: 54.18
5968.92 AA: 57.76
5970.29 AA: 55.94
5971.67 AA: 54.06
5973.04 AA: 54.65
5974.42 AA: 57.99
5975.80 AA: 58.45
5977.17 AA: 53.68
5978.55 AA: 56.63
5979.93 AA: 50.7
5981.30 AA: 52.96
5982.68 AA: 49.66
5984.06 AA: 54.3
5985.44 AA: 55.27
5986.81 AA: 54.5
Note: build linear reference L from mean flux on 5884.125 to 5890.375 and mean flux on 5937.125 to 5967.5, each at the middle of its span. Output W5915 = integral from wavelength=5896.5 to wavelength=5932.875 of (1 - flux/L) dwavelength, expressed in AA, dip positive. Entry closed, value -3.1 AA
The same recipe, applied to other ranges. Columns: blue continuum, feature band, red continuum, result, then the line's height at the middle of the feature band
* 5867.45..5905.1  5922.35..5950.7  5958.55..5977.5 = -1.85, 53.3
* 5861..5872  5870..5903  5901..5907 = 2.54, 53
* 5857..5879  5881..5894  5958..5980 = 2.03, 54.7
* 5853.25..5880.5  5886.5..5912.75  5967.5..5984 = 3.00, 54.6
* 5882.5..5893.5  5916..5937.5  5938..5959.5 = -1.89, 52.2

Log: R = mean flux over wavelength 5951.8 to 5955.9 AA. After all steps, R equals 55.9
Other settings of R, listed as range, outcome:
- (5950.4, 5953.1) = 55.5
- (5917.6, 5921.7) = 55.4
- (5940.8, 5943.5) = 56.3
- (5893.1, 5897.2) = 43.5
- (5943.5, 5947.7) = 55.1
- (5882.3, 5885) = 49.7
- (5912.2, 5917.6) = 53.7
